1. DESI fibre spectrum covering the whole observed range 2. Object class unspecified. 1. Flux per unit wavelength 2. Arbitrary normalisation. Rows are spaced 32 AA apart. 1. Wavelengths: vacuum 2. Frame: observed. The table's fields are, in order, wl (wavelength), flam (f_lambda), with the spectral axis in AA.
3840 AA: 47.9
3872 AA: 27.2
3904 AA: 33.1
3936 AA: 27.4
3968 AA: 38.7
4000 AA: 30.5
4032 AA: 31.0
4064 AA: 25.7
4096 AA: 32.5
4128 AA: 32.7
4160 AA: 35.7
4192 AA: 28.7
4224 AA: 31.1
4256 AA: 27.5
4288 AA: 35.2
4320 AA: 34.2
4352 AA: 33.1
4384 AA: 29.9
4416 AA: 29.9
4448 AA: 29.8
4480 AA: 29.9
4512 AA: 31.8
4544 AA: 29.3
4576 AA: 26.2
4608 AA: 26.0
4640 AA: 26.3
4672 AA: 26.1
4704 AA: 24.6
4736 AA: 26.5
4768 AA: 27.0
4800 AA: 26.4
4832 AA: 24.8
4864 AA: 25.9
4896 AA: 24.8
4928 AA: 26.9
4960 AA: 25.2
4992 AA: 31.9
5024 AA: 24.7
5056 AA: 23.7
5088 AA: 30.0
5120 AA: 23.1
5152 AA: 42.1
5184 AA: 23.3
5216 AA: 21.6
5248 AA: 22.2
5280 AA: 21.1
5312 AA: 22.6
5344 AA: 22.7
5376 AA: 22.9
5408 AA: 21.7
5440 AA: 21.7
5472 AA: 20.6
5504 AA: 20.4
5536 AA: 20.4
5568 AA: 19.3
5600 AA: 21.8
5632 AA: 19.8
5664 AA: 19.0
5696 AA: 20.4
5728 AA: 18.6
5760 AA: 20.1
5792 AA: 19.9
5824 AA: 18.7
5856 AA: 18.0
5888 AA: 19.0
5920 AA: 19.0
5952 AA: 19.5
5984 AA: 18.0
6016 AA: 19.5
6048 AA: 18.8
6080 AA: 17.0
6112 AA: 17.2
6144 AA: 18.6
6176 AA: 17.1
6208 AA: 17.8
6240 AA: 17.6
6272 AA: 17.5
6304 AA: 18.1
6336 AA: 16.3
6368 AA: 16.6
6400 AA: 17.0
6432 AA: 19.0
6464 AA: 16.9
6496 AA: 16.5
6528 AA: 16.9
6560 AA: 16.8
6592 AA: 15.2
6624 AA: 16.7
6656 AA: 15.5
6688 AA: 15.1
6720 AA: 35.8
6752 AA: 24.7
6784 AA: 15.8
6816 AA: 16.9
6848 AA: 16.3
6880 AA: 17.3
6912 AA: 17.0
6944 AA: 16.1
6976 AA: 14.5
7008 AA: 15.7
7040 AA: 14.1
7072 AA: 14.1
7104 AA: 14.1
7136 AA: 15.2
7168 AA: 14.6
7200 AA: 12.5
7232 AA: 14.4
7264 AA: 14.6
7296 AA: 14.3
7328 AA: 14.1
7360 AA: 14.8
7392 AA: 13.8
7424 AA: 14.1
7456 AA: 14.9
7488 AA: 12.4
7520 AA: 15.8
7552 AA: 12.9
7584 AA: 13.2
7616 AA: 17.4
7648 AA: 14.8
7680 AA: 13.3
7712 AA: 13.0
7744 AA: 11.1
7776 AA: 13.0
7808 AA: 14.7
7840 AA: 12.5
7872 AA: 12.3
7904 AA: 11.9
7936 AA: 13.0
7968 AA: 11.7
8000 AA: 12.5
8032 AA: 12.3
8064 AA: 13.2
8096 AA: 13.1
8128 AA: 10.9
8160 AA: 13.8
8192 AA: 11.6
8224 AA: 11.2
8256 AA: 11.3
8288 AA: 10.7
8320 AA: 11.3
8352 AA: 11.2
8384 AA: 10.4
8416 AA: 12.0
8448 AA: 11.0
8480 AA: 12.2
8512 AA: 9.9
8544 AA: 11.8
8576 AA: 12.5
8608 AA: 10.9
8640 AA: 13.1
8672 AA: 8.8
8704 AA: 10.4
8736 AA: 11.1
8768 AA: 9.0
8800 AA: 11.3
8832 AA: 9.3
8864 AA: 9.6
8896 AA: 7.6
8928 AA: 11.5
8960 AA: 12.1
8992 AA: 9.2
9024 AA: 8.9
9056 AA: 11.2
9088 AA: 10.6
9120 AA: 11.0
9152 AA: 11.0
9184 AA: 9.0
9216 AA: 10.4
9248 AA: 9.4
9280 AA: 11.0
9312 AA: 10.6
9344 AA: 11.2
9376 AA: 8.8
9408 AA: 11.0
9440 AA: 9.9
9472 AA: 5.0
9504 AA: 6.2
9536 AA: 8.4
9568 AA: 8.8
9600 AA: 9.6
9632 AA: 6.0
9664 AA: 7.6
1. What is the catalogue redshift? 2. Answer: 0.03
